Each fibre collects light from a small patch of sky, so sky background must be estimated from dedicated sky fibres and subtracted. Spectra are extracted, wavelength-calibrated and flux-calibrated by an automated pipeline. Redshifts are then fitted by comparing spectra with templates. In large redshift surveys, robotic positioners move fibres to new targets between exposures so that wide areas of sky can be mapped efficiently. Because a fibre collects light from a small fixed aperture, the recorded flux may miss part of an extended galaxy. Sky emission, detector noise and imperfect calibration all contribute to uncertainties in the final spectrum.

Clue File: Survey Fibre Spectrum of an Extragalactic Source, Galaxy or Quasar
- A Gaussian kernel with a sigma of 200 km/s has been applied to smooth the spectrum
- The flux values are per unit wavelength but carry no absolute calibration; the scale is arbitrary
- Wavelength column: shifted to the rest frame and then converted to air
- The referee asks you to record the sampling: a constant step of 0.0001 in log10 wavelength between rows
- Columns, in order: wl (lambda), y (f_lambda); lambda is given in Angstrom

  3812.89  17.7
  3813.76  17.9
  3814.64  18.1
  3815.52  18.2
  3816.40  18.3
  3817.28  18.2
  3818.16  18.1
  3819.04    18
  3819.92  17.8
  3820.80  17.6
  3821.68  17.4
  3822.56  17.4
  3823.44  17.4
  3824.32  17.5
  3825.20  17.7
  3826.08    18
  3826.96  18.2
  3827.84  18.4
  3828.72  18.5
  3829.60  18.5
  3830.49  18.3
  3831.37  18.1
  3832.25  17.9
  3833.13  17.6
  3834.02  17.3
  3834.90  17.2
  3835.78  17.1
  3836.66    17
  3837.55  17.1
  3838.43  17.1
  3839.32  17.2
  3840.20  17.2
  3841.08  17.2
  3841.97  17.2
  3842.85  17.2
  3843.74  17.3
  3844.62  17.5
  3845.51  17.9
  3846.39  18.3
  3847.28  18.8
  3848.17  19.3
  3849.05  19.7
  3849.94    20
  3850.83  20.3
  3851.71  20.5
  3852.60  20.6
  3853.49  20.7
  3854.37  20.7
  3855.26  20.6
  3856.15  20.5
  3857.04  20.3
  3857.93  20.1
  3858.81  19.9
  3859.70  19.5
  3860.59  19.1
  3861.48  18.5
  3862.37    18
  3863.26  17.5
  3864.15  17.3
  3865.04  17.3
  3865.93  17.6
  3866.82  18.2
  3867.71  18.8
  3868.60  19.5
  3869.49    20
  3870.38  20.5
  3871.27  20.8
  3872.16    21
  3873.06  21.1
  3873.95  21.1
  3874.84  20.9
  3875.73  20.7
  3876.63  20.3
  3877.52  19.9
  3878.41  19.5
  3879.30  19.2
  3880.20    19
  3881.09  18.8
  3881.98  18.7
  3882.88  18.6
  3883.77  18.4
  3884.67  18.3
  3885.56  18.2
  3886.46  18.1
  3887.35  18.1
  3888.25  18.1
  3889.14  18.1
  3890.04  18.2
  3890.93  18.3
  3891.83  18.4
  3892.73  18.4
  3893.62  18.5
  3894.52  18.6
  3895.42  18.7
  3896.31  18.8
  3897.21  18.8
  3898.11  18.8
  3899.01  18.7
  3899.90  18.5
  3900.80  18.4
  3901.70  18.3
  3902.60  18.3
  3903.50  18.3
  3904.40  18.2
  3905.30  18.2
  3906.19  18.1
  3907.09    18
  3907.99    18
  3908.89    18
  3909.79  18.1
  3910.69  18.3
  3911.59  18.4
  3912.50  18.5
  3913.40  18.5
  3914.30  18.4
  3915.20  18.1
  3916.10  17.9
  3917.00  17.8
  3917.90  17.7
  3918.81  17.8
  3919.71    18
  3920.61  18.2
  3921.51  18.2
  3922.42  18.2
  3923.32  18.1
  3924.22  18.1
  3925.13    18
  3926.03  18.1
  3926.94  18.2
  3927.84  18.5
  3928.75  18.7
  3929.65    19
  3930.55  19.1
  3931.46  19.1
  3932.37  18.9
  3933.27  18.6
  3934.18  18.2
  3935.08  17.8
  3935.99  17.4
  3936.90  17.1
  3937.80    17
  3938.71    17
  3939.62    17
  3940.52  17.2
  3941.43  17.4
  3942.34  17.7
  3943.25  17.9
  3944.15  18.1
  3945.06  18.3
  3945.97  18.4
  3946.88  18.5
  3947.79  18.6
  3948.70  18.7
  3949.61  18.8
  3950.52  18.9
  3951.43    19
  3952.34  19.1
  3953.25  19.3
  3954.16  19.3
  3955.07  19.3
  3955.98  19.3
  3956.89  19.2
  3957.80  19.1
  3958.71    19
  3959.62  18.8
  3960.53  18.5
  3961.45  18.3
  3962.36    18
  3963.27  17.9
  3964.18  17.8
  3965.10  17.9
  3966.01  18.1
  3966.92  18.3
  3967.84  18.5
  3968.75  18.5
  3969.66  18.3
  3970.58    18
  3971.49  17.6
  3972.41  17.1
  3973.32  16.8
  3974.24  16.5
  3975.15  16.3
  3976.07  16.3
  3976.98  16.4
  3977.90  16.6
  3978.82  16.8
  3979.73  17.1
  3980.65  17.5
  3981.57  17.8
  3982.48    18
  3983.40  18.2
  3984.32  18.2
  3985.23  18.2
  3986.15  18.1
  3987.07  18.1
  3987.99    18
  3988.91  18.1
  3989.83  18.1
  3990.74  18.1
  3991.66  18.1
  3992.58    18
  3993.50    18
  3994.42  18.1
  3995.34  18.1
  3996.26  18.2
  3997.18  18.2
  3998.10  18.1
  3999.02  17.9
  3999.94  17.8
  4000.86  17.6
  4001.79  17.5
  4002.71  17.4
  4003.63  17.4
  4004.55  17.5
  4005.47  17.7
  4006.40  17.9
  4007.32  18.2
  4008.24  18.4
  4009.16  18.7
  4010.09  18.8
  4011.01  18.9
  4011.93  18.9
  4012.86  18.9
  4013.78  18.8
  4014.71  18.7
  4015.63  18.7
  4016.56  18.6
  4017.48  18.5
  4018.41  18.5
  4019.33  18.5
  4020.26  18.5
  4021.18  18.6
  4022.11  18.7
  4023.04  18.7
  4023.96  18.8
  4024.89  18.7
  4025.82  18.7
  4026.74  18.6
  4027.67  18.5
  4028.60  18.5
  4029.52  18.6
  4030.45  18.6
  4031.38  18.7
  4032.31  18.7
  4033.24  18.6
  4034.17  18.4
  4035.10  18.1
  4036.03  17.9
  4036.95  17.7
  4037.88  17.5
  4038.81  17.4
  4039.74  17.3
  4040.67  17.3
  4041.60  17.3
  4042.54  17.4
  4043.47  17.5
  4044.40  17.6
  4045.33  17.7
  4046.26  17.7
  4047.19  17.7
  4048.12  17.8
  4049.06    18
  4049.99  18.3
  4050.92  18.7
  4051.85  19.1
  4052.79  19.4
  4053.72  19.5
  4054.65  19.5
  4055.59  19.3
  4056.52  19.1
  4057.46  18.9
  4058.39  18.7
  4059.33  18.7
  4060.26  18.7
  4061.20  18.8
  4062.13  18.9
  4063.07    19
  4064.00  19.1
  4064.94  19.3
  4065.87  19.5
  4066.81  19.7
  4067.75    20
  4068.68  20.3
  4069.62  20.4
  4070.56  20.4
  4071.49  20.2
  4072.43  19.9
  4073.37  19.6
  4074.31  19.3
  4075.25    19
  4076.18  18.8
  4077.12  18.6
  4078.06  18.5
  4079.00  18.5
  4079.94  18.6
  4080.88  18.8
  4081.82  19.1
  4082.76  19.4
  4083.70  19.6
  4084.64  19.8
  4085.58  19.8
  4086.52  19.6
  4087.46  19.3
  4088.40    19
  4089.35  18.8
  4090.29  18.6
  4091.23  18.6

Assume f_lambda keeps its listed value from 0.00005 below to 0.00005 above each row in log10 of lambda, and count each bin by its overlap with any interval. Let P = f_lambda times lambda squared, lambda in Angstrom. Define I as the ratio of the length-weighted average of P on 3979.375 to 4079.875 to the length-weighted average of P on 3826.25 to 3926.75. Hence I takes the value 1.07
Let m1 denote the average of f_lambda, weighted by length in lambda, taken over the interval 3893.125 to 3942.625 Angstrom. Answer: 18.2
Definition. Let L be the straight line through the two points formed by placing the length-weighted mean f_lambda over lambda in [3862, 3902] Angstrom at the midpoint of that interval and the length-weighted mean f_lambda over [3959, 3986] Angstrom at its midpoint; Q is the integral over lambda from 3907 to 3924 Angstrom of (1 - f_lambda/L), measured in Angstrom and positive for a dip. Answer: 0.3 Angstrom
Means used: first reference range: 18.9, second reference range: 17.7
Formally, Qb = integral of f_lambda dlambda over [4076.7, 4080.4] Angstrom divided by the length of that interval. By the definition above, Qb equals 18.5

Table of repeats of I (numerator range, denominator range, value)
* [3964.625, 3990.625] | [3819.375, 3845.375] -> 1.08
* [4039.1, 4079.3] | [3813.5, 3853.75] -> 1.17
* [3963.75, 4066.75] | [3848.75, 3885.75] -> 1.00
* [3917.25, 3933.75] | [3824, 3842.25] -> 1.09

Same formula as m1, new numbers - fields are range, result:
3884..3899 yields 18.4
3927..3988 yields 18.1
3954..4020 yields 18.1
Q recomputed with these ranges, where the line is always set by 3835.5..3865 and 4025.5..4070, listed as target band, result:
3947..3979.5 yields 0.8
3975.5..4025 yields 1.4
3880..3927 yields 0.9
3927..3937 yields 0.1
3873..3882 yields -0.6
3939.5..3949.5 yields 0.3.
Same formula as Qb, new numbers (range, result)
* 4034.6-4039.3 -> 17.8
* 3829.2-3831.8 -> 18.3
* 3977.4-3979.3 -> 16.7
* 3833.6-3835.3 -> 17.3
